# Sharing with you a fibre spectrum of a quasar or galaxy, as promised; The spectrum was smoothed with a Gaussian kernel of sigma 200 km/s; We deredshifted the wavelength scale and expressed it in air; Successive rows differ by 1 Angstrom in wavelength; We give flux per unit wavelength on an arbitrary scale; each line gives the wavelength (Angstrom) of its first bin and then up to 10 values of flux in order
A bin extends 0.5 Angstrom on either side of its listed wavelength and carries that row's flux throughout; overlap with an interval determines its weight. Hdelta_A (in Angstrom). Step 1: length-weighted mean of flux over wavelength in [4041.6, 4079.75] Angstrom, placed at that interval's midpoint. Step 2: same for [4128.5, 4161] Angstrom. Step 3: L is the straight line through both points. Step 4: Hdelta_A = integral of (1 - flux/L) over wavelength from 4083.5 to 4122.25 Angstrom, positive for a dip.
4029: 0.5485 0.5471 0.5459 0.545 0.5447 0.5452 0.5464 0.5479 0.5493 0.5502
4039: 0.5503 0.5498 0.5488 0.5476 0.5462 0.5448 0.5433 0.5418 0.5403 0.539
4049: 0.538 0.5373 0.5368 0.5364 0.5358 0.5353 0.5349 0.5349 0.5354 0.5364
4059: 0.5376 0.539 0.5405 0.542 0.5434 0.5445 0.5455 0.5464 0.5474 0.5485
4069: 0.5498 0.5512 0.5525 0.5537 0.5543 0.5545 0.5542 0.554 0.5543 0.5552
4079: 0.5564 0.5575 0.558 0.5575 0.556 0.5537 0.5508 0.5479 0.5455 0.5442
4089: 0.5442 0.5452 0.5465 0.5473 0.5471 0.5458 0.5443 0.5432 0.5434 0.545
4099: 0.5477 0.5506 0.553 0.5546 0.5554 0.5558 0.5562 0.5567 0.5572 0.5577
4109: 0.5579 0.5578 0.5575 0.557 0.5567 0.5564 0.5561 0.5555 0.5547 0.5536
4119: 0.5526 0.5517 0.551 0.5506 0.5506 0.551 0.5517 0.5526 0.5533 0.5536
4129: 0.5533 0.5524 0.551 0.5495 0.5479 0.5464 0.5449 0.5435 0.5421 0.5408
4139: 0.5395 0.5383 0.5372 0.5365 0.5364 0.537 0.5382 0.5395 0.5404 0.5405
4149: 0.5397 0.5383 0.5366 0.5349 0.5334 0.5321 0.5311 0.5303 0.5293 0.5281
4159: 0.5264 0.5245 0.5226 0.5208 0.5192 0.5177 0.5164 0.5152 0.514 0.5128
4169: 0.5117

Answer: -0.7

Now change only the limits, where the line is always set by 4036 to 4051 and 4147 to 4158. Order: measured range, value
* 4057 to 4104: -0.7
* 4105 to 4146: -1.0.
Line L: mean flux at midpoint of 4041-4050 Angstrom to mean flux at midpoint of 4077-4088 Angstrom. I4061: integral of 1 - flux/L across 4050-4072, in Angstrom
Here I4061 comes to 0.2 Angstrom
